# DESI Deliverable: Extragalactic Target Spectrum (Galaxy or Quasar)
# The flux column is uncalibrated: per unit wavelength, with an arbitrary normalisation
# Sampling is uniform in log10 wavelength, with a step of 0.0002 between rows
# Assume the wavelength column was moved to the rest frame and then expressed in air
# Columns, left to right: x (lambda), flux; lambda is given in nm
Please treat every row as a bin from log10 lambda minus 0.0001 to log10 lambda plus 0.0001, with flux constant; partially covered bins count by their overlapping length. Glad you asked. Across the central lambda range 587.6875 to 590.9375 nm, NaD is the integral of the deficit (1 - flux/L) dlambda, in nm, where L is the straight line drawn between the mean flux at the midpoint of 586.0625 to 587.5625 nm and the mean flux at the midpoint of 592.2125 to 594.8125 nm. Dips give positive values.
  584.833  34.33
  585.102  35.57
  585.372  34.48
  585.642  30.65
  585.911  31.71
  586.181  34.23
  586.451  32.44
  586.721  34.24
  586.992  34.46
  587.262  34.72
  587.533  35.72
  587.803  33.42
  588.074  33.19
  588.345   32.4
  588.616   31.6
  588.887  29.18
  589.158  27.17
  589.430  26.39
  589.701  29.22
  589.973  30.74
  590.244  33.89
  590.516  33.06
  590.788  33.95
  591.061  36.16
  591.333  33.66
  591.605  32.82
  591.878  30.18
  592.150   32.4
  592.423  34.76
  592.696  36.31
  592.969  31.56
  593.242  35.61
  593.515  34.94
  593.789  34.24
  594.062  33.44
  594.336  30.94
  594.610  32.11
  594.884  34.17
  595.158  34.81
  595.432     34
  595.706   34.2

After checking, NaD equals 0.27 nm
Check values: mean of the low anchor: 34.2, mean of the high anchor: 33.7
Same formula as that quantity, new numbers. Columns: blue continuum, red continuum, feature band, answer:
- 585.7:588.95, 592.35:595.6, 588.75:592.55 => 0.21 nm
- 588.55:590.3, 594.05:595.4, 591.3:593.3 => -0.12 nm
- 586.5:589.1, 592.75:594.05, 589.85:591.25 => 0.00 nm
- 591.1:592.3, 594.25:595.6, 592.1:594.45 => -0.07 nm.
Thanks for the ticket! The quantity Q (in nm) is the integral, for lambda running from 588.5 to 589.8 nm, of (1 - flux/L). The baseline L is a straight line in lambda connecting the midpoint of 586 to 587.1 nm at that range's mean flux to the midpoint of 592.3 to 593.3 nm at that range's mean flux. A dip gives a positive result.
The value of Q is 0.21 nm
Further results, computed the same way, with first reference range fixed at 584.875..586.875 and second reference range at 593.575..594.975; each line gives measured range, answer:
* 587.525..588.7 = 0.01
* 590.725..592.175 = 0.00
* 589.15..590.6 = 0.13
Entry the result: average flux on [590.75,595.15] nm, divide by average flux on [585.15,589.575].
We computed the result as 1.04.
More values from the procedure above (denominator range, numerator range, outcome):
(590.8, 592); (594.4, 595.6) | 1.01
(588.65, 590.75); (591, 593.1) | 1.10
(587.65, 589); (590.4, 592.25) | 1.04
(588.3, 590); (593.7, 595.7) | 1.14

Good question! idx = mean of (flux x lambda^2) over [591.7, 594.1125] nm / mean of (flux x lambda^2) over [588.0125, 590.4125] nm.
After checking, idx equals 1.1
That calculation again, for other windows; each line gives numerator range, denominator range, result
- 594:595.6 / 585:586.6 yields 1.03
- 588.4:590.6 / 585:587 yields 0.92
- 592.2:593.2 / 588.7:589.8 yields 1.23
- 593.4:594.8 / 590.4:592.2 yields 1.01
